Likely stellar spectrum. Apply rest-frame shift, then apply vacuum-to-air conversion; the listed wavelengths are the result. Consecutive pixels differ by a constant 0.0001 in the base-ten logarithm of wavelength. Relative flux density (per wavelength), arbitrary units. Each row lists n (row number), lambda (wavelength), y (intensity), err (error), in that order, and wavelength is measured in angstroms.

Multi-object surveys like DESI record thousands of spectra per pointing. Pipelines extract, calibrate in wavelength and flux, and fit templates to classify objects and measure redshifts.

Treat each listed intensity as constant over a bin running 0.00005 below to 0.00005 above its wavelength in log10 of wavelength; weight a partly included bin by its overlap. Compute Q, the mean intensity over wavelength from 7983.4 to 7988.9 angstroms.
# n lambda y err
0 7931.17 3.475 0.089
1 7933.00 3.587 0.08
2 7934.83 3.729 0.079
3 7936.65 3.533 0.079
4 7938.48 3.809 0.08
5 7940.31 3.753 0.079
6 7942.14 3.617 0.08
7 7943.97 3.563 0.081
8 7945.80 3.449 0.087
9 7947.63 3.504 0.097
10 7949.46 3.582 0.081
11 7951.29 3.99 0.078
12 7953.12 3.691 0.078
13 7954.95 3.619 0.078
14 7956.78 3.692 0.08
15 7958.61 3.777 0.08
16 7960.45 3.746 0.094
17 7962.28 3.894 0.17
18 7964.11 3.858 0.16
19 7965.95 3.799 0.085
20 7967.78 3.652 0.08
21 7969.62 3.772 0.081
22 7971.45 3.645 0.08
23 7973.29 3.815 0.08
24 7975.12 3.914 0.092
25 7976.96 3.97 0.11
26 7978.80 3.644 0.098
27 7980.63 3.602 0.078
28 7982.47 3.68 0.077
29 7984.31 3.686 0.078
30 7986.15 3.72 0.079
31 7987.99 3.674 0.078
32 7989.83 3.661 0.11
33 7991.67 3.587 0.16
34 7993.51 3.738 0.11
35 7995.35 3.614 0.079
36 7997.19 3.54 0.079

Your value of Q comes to 3.69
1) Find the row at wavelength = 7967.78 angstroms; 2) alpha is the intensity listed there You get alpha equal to 3.652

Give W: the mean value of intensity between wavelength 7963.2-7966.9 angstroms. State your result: 3.83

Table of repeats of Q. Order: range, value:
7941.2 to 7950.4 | 3.54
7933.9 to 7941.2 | 3.71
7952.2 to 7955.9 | 3.66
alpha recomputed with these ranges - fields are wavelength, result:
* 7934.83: 3.729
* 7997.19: 3.54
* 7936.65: 3.533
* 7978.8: 3.644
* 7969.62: 3.772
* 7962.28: 3.894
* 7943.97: 3.563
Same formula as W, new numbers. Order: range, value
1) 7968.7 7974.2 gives 3.74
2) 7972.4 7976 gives 3.87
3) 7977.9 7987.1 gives 3.67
